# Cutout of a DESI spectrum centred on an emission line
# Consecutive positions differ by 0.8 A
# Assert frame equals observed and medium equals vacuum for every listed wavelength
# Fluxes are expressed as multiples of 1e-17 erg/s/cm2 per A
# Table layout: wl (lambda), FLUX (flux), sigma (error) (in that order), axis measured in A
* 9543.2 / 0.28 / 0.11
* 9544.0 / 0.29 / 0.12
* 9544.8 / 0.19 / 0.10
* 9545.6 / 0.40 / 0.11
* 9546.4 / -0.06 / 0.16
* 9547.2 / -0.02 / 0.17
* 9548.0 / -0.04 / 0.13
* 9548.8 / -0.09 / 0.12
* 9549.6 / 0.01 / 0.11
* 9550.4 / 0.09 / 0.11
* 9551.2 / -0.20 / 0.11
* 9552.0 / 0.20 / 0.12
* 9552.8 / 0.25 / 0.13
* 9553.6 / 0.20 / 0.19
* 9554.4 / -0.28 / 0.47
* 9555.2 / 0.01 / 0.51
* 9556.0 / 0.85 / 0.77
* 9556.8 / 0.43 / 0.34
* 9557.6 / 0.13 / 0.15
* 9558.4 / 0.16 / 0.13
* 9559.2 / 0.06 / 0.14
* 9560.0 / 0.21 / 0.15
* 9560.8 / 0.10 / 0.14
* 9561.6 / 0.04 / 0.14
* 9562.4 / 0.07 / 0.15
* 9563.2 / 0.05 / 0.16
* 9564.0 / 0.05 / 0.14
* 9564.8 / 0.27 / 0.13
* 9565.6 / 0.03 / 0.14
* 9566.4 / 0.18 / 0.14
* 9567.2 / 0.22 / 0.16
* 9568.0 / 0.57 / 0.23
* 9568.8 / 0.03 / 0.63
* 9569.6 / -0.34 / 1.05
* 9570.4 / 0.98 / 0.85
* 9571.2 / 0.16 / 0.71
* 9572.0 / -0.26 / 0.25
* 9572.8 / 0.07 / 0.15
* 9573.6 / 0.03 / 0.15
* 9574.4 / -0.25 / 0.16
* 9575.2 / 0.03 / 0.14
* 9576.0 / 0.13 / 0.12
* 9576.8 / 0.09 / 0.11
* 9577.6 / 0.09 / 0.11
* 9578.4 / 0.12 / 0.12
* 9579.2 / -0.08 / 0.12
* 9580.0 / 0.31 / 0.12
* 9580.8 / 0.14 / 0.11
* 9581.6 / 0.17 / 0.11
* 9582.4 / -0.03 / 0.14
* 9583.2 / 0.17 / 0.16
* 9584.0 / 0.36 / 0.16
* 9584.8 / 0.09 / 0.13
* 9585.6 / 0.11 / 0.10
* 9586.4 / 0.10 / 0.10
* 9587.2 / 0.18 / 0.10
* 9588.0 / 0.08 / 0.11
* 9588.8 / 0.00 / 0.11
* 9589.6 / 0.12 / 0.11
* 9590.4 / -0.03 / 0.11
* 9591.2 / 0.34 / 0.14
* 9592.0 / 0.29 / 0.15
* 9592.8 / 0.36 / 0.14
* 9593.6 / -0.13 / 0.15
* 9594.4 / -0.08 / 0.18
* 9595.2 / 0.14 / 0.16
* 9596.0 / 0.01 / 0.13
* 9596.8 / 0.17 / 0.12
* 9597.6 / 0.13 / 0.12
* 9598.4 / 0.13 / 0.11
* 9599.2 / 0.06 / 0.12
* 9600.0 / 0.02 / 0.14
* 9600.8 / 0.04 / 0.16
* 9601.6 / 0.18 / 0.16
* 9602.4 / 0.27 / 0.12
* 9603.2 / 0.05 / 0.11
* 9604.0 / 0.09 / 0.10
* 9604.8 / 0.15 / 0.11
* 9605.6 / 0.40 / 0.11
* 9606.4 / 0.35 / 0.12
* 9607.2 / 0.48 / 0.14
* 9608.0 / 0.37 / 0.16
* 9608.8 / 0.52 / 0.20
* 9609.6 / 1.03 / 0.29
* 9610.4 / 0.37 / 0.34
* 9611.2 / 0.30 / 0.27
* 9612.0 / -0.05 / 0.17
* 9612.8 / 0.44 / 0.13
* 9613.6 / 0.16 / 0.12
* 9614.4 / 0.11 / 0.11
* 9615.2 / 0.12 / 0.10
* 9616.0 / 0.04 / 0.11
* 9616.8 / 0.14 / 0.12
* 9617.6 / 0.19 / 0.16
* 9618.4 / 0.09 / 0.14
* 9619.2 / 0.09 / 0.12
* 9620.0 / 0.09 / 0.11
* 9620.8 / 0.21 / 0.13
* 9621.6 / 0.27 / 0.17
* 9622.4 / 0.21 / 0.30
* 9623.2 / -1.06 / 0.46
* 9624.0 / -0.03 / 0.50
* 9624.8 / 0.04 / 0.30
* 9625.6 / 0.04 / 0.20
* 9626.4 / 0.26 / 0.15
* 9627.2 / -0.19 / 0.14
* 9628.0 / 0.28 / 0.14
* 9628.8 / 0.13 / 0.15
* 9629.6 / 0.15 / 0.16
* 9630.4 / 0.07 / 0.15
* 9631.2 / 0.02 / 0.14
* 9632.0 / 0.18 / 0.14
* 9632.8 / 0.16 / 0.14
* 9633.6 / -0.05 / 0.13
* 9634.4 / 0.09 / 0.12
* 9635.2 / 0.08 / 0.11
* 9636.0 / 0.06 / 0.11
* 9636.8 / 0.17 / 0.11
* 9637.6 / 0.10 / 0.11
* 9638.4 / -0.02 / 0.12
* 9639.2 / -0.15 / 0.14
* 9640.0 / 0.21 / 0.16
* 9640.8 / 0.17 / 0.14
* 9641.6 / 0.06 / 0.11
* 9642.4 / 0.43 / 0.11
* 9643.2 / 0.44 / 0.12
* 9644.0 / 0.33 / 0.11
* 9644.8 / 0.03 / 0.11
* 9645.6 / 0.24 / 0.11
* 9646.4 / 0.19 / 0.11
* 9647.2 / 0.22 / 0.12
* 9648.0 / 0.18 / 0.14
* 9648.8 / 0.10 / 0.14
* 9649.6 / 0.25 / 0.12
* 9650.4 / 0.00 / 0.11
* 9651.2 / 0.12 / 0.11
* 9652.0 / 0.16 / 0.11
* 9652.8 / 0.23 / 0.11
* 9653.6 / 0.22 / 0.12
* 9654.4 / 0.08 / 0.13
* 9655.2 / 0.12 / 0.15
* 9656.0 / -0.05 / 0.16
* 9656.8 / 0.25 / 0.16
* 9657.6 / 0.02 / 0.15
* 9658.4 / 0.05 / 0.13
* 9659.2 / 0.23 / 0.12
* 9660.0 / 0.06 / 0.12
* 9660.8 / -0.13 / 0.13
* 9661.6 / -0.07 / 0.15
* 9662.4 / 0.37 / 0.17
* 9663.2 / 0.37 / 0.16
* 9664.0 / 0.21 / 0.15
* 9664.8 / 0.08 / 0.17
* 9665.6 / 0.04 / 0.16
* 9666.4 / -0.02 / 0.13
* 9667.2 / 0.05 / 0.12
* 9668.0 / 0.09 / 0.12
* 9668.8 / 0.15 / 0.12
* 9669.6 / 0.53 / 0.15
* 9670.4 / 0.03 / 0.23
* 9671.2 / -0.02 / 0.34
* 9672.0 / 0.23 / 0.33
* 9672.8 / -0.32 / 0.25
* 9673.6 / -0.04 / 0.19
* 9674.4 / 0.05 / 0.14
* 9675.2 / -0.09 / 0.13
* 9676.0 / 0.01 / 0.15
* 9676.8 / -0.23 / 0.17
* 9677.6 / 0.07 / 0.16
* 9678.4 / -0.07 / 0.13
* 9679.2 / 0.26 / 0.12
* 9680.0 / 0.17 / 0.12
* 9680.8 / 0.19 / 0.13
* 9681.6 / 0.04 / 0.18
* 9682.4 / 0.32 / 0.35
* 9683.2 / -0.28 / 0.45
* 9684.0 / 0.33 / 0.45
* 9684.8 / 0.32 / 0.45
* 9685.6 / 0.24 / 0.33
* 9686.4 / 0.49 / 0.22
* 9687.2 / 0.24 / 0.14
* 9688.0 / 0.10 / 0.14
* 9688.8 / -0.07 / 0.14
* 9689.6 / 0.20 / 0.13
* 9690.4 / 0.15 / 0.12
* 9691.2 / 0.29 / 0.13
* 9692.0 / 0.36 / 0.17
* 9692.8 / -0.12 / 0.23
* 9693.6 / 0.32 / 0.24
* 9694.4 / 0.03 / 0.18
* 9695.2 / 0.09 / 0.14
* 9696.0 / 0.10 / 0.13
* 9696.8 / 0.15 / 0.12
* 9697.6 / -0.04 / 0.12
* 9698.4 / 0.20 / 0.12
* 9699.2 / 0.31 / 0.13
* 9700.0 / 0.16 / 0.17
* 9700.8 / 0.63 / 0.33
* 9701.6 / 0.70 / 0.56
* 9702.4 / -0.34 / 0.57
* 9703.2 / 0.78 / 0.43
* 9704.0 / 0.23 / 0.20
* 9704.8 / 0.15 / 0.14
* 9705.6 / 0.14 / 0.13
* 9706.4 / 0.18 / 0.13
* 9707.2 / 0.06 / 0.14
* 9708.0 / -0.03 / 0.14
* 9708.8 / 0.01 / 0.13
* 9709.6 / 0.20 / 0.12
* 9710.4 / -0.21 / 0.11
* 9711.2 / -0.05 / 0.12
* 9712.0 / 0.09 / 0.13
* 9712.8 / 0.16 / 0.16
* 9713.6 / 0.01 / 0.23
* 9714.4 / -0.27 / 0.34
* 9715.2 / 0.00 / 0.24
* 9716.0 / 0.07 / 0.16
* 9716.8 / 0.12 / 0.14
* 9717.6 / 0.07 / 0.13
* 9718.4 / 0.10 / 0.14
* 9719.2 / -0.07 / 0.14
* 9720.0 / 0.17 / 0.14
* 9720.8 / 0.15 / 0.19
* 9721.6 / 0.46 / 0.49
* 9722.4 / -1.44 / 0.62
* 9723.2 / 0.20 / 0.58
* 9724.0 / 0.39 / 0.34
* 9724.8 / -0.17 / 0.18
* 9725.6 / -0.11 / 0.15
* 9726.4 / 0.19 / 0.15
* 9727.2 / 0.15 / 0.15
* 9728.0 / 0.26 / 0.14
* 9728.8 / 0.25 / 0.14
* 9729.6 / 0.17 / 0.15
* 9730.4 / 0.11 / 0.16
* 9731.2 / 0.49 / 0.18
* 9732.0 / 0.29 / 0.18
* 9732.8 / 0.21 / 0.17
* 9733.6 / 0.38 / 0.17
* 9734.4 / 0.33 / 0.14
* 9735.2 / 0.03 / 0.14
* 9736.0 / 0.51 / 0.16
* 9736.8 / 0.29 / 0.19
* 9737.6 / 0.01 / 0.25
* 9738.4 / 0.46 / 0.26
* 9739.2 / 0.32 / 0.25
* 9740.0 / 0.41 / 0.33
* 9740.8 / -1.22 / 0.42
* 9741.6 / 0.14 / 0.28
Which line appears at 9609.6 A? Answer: H-gamma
